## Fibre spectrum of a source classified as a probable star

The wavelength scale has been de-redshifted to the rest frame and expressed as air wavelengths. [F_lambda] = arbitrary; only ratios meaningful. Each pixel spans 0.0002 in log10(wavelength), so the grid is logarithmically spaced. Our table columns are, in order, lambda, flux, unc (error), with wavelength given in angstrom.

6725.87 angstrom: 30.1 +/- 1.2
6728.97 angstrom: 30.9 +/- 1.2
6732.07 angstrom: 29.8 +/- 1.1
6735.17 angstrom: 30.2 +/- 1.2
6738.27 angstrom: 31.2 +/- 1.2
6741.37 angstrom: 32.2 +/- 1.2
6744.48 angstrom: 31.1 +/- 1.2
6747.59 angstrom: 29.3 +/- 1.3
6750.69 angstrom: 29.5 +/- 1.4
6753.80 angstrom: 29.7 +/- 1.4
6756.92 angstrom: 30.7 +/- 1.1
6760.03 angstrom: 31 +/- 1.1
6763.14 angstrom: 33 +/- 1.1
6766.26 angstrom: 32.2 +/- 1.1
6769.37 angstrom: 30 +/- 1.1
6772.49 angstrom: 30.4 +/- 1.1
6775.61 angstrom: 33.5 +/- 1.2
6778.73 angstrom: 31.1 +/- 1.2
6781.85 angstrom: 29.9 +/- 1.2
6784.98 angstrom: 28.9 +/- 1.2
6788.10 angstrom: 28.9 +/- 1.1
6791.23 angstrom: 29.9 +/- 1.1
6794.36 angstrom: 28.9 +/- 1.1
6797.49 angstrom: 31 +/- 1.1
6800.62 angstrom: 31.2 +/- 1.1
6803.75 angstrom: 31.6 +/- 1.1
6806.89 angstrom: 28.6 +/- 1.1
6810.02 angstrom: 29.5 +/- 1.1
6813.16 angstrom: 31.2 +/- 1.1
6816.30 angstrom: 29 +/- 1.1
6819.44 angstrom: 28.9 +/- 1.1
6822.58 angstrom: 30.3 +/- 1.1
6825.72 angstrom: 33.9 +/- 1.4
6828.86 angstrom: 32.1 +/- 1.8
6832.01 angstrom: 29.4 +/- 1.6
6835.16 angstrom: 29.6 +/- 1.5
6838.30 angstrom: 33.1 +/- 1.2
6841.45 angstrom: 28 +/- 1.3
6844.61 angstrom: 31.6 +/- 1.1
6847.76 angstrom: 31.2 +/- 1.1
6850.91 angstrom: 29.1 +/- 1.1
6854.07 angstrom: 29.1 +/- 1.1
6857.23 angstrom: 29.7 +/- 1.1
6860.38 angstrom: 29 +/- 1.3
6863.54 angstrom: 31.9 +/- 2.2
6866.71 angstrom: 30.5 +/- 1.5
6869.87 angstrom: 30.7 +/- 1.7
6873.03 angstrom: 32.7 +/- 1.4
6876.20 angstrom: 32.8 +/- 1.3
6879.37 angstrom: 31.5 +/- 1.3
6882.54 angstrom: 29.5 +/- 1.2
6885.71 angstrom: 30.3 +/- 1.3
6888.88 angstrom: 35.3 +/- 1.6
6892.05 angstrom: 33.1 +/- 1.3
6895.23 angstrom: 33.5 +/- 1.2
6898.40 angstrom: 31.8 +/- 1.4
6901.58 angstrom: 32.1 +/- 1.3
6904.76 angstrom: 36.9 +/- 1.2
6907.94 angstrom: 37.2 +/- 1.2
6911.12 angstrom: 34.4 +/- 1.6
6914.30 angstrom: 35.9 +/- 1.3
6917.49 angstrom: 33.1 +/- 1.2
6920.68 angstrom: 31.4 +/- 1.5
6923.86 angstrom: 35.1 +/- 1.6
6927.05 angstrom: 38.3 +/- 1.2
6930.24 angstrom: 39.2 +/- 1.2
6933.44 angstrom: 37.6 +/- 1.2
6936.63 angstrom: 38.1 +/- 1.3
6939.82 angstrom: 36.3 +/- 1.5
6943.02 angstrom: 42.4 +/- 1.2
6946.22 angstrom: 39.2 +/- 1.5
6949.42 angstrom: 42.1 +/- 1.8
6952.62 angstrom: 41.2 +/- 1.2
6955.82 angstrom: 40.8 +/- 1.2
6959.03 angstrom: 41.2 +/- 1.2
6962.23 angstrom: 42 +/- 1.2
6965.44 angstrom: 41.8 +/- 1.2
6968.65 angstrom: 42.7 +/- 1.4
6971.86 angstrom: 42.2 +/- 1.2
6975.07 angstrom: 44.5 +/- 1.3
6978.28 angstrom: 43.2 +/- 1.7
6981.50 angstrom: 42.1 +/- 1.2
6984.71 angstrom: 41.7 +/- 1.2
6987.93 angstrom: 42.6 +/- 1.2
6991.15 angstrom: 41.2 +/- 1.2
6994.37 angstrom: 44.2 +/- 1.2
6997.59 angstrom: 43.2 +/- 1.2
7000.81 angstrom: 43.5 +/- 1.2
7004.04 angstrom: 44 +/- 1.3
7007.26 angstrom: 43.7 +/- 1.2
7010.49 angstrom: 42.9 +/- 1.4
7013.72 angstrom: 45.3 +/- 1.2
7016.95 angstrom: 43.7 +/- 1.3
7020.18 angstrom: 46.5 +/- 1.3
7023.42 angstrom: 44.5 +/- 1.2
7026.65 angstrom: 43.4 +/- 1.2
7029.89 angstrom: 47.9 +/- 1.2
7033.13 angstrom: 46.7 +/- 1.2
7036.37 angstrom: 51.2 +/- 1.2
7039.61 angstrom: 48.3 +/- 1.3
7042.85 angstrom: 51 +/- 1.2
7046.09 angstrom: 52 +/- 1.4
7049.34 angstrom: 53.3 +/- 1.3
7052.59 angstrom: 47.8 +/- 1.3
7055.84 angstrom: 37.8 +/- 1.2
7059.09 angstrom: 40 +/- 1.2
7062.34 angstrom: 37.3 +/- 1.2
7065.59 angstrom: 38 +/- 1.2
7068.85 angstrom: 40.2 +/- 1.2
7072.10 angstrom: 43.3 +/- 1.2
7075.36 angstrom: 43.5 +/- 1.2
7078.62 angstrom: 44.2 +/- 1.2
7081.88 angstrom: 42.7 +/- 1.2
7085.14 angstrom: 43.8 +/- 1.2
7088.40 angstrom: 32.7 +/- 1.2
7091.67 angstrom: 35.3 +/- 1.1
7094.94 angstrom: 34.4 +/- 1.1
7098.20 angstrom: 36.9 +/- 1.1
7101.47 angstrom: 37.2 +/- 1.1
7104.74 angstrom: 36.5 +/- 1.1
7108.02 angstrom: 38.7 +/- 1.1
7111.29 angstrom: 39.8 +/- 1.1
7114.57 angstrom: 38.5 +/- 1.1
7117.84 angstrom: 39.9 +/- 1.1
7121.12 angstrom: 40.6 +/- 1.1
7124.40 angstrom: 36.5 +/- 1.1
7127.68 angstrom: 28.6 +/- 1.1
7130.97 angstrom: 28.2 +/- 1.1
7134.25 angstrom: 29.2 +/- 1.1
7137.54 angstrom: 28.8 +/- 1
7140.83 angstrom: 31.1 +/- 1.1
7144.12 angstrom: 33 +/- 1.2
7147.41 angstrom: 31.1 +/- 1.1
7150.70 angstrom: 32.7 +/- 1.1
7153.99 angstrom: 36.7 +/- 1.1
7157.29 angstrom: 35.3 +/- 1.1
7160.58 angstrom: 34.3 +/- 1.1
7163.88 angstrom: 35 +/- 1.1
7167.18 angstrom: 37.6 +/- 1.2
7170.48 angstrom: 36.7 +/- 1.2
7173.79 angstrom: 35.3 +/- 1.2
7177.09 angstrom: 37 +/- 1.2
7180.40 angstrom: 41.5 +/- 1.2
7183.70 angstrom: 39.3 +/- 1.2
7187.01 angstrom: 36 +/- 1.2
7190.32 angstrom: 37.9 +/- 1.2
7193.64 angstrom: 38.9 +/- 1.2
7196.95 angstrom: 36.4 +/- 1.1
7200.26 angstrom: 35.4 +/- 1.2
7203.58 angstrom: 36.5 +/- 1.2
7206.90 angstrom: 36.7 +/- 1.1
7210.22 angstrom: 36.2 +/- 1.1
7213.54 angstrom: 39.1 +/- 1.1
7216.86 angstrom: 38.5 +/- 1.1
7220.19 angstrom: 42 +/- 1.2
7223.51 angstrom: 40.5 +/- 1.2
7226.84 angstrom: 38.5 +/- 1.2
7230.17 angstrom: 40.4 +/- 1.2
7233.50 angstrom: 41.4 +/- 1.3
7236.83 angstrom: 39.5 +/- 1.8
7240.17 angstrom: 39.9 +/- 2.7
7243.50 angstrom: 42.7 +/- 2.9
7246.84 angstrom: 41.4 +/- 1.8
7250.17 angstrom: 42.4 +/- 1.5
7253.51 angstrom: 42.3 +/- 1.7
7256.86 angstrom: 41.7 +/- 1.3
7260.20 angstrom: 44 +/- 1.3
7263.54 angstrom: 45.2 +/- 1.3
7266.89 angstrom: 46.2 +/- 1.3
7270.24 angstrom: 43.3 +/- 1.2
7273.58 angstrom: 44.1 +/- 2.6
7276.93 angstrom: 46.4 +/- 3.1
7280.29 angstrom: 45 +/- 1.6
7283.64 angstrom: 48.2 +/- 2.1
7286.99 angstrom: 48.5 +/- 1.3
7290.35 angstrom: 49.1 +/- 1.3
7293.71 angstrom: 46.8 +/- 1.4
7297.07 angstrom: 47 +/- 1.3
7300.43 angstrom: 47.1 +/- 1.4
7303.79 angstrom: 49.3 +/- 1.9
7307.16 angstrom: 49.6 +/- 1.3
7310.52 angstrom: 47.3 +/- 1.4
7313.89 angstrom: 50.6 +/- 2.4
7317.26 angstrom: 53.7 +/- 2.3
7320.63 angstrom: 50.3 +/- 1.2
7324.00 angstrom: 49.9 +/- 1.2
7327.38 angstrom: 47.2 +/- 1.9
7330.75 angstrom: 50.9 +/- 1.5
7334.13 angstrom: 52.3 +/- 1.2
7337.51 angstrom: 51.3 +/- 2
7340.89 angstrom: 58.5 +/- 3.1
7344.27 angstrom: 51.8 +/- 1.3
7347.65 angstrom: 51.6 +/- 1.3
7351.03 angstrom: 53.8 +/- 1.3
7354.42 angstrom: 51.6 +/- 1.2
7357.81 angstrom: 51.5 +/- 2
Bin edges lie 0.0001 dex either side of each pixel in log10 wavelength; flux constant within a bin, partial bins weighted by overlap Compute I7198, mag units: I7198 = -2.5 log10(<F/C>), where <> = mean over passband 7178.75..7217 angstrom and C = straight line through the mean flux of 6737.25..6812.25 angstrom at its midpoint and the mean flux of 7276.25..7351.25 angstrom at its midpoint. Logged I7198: 0.21 mag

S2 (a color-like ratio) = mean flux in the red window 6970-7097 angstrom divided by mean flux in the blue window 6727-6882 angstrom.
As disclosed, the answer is 1.42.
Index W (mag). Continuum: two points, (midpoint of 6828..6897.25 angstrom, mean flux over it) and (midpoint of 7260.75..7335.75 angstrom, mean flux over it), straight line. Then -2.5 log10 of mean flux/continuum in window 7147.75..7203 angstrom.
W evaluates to 0.18 mag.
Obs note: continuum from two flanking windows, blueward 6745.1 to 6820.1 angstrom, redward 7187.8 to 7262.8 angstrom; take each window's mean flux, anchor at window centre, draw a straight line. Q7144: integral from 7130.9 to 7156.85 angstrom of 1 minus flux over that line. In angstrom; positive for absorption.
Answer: 4.3 angstrom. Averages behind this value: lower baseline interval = 30.4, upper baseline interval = 39.7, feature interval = 31.7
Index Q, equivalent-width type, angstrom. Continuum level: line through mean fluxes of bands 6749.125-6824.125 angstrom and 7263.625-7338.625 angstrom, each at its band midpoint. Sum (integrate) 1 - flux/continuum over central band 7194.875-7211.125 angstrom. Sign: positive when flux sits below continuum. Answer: 3.1 angstrom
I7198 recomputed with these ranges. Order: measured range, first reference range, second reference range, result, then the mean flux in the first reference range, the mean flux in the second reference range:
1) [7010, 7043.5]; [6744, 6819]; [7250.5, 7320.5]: -0.208 mag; 30.4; 46.8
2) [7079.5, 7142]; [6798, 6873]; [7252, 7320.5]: 0.129 mag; 30.5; 46.9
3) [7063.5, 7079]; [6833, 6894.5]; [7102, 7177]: -0.221 mag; 31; 34.8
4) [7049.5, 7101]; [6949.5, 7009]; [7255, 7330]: 0.098 mag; 42.5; 47.3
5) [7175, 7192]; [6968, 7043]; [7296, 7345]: 0.243 mag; 44.5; 50.5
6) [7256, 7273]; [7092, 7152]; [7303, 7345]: 0.046 mag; 34.6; 51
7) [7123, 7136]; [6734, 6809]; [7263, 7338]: 0.361 mag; 30.6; 48.2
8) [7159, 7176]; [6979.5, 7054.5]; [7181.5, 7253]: 0.139 mag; 45.6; 39.1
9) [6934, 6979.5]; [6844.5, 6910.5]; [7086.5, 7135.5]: -0.234 mag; 31.9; 35.6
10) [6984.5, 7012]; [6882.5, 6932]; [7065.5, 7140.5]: -0.205 mag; 34.4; 37.1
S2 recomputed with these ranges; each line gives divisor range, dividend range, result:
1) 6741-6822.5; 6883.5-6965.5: 1.21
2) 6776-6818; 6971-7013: 1.43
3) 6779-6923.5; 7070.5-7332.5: 1.29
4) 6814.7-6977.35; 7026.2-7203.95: 1.12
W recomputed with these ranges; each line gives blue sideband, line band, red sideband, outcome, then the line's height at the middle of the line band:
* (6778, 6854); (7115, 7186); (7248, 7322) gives 0.20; 42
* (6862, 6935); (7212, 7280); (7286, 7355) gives 0.13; 47.4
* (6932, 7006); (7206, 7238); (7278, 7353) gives 0.21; 47.7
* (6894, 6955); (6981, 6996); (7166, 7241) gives -0.15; 37.1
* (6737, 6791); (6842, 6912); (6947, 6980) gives 0.17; 37.2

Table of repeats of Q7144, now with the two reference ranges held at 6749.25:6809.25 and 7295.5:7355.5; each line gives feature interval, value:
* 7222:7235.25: 1.96 angstrom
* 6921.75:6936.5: -0.54 angstrom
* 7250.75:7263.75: 1.41 angstrom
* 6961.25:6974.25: -1.67 angstrom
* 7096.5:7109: 1.55 angstrom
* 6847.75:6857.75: 1.11 angstrom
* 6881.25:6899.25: 1.21 angstrom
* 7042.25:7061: -2.78 angstrom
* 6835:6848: 0.81 angstrom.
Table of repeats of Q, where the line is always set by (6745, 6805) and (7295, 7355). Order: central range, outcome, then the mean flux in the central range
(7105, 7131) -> 3.77 angstrom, 36.8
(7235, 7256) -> 2.83 angstrom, 41.4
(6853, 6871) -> 1.92 angstrom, 30.2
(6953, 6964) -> -1.19 angstrom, 41.3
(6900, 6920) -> 0.42 angstrom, 34.8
